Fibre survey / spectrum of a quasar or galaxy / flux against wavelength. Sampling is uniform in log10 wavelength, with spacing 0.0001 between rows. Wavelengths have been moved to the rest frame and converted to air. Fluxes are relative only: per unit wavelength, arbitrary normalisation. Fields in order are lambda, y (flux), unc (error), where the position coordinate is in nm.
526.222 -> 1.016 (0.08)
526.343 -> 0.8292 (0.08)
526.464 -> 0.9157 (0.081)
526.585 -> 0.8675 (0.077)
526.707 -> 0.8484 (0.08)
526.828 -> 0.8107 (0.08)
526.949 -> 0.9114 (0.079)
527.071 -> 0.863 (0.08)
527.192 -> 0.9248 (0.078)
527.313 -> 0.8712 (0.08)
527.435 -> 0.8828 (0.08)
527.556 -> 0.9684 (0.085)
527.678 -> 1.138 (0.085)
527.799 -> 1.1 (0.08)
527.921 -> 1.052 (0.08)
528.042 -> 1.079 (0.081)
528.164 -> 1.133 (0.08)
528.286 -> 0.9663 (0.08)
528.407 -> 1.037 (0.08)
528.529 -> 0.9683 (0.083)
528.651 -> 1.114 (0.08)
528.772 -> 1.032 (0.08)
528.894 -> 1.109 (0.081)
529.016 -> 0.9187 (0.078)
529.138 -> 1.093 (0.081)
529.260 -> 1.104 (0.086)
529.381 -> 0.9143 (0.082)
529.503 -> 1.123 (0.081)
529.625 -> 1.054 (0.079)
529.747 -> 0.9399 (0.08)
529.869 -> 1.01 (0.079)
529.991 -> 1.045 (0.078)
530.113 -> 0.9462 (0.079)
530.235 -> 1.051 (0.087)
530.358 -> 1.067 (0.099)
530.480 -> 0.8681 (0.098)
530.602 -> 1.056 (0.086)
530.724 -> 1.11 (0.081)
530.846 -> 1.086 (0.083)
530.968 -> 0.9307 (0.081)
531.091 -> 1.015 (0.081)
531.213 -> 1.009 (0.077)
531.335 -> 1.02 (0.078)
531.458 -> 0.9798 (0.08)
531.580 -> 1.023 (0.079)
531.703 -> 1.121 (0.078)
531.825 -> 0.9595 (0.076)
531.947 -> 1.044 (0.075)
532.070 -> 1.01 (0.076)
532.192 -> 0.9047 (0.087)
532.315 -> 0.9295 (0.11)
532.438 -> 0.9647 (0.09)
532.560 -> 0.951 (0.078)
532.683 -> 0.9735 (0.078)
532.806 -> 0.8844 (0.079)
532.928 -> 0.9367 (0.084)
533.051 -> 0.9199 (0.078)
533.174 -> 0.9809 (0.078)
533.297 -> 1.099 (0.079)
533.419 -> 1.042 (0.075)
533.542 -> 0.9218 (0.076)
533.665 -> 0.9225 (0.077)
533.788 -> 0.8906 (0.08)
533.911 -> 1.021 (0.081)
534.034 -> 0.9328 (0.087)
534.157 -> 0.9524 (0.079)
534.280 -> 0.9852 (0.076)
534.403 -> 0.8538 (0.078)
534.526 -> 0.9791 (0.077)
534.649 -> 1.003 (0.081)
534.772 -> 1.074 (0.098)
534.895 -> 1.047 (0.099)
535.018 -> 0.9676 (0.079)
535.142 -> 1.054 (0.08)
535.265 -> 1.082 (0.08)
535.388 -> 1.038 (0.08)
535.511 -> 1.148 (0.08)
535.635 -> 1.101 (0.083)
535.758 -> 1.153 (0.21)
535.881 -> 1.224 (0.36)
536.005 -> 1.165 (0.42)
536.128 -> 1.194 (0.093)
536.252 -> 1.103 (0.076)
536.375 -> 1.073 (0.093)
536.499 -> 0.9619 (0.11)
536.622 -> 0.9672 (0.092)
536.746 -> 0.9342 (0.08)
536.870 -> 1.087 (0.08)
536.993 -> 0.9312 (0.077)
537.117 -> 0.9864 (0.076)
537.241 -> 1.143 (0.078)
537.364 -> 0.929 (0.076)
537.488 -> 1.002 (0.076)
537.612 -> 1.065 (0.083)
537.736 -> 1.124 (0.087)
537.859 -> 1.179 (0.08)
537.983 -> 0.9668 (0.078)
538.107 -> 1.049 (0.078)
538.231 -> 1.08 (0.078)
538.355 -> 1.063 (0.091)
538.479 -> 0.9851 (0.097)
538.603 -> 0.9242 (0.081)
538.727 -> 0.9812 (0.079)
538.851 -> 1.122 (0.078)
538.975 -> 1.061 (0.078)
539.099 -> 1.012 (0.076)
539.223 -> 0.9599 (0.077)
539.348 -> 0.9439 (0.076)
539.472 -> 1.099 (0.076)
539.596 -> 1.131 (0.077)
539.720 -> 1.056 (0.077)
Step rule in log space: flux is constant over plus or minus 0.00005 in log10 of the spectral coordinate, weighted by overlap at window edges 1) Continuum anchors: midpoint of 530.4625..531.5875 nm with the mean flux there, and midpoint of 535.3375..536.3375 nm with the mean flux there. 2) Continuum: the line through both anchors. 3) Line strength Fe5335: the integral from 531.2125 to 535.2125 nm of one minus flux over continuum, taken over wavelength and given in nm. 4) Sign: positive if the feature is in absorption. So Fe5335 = 0.34 nm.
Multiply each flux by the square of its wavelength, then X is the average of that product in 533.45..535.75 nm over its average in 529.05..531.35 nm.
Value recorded 1.0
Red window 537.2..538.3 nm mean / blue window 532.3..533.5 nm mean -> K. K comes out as 1.09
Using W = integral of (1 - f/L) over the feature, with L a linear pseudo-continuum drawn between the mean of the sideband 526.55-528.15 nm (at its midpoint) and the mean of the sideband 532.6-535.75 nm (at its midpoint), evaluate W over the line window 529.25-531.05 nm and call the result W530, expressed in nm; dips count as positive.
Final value -0.087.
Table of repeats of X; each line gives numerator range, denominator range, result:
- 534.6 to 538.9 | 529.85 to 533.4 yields 1.08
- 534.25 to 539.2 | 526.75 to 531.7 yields 1.06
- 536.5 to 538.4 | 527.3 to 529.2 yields 1.03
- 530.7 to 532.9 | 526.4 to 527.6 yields 1.14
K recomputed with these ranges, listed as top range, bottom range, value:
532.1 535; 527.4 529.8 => 0.93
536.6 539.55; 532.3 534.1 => 1.07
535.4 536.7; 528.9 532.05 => 1.08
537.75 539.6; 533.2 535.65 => 1.03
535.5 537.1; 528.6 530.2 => 1.04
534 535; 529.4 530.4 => 0.96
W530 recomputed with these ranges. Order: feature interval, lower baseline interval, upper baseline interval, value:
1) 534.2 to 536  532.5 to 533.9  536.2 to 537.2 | -0.124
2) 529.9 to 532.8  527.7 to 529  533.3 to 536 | 0.113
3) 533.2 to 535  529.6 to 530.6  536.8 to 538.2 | 0.074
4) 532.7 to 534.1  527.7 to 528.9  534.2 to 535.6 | 0.096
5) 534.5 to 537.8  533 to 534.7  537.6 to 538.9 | -0.164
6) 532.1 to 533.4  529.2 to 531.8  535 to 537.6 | 0.098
